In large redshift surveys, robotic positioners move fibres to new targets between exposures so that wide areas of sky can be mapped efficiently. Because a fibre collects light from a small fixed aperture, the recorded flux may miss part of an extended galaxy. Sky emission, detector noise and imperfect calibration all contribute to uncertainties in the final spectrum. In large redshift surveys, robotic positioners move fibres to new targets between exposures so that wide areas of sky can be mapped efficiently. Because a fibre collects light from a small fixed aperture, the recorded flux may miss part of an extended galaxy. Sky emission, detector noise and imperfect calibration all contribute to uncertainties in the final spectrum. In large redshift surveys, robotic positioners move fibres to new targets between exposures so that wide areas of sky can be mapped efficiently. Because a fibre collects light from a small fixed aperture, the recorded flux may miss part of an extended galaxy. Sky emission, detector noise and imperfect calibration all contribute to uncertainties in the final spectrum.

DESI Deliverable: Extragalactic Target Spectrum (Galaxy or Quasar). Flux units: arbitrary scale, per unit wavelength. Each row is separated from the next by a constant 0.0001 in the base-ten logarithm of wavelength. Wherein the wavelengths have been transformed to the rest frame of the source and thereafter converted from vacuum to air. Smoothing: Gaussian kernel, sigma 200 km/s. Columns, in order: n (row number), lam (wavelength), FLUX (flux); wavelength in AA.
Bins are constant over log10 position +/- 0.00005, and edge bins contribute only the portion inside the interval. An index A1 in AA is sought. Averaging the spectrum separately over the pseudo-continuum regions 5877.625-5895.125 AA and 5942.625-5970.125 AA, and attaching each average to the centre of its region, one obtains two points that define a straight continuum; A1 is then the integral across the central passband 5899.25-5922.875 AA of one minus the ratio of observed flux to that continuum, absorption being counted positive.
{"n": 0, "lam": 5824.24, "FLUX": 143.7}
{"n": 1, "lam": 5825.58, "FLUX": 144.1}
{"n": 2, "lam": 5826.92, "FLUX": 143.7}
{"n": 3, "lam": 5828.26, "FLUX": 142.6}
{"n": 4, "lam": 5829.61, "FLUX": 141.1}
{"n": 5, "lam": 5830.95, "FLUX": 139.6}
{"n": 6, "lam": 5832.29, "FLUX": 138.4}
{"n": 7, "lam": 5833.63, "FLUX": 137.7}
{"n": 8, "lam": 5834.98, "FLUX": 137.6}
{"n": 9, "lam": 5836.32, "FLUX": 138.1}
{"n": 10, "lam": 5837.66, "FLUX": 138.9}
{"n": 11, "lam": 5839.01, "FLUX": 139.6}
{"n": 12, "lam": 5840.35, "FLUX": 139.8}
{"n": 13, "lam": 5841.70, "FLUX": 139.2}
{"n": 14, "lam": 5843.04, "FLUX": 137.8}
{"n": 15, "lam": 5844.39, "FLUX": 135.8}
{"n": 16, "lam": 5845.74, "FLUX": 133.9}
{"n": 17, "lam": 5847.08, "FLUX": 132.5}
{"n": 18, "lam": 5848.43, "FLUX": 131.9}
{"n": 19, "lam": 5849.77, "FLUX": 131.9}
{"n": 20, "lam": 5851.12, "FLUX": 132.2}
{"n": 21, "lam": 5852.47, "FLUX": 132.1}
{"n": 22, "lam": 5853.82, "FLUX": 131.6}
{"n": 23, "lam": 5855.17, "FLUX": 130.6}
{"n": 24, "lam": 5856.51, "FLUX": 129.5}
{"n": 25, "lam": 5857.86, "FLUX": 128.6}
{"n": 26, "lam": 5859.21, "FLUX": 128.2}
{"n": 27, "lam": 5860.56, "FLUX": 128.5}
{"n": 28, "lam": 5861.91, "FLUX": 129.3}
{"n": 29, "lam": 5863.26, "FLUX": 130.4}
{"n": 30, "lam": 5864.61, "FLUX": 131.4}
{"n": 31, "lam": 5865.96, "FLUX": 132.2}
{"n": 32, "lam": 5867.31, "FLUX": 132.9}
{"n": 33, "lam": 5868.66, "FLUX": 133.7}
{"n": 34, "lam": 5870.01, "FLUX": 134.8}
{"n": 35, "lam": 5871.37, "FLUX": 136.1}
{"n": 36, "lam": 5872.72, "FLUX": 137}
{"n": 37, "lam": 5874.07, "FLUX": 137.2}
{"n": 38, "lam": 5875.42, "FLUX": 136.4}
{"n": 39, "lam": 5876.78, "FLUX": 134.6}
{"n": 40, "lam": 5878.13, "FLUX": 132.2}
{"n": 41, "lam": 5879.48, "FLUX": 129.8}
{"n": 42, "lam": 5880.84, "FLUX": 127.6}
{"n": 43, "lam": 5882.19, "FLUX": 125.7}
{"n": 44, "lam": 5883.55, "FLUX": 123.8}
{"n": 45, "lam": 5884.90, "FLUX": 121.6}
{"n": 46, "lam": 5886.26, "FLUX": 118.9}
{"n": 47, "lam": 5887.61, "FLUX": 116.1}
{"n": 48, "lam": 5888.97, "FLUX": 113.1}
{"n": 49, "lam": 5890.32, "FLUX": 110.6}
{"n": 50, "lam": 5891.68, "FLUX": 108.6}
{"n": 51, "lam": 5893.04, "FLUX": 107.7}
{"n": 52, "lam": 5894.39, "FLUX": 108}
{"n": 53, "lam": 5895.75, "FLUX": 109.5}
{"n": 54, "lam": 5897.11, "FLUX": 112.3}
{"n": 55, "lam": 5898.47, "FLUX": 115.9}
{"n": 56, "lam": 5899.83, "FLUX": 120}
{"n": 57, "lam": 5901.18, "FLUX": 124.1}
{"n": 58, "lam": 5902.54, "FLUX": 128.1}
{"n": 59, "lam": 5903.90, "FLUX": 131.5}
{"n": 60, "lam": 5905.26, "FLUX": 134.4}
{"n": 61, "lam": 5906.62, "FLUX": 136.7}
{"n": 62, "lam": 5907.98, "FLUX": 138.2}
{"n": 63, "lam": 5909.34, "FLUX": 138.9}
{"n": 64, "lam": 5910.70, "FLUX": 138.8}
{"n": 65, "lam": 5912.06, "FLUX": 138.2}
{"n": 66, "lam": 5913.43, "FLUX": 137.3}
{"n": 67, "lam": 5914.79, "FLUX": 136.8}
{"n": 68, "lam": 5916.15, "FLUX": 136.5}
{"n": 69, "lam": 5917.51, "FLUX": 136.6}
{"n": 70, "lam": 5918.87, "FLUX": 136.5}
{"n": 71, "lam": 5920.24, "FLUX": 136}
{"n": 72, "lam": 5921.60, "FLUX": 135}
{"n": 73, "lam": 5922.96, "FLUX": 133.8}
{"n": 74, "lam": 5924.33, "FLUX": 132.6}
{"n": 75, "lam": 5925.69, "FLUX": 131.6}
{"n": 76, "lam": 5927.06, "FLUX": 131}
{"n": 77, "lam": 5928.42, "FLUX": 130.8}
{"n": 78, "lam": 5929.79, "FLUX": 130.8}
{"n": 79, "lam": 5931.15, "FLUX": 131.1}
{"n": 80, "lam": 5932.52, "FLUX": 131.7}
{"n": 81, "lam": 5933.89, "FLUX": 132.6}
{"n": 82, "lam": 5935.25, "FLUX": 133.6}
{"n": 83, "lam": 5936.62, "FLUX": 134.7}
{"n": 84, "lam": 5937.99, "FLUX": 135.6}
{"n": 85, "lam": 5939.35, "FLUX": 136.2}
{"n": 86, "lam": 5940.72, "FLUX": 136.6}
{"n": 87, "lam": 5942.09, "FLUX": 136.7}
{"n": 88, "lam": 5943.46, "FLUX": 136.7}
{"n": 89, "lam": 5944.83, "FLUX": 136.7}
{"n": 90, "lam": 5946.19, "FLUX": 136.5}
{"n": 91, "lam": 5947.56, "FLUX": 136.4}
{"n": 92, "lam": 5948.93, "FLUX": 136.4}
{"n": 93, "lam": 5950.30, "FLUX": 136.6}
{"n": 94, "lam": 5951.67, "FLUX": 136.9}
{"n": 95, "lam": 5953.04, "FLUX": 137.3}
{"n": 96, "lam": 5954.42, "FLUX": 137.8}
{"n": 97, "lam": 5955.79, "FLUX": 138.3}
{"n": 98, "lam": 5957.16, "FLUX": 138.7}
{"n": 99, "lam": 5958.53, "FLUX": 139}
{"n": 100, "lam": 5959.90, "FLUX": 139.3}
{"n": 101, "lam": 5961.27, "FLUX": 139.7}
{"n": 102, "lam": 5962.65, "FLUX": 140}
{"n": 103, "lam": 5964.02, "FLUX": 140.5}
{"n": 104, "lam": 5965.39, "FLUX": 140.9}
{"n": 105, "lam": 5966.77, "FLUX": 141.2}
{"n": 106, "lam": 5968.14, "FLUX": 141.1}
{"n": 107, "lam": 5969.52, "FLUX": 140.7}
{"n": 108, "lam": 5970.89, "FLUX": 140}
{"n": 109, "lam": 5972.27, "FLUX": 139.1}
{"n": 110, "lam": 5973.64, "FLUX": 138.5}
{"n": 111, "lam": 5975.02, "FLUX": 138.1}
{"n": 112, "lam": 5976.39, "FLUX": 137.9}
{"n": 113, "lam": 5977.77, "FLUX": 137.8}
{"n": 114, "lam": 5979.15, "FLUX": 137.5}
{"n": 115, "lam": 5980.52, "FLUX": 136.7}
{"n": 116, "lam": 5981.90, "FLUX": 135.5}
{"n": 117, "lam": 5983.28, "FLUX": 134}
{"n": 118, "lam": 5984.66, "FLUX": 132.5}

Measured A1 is -1.65 AA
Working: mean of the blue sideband 119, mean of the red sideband 139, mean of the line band 134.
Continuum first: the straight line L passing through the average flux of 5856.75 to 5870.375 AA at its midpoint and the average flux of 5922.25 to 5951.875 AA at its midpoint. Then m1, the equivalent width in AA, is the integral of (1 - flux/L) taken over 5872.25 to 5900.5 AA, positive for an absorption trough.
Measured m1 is 2.3 AA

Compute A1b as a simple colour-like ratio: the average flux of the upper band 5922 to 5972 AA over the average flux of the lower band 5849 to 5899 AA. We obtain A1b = 1.1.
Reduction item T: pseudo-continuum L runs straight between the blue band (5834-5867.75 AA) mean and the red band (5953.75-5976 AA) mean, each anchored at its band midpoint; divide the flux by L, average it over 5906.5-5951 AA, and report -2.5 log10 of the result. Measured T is 0.02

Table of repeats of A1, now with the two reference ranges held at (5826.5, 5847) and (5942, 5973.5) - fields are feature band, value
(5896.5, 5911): 1.0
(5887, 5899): 2.4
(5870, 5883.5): 0.6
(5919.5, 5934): 0.6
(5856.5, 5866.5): 0.6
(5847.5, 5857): 0.5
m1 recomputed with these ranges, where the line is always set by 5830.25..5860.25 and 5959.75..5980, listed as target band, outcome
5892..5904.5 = 1.80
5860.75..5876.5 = 0.23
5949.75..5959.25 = 0.07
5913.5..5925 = 0.17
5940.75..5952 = 0.16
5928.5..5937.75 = 0.38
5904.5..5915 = -0.02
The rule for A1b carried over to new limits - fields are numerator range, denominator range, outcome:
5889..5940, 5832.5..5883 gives 0.97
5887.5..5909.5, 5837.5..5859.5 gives 0.90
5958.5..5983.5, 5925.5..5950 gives 1.03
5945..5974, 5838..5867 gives 1.05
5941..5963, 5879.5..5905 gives 1.16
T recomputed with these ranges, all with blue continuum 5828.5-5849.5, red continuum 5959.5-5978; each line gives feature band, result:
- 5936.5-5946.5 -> 0.02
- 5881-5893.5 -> 0.18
